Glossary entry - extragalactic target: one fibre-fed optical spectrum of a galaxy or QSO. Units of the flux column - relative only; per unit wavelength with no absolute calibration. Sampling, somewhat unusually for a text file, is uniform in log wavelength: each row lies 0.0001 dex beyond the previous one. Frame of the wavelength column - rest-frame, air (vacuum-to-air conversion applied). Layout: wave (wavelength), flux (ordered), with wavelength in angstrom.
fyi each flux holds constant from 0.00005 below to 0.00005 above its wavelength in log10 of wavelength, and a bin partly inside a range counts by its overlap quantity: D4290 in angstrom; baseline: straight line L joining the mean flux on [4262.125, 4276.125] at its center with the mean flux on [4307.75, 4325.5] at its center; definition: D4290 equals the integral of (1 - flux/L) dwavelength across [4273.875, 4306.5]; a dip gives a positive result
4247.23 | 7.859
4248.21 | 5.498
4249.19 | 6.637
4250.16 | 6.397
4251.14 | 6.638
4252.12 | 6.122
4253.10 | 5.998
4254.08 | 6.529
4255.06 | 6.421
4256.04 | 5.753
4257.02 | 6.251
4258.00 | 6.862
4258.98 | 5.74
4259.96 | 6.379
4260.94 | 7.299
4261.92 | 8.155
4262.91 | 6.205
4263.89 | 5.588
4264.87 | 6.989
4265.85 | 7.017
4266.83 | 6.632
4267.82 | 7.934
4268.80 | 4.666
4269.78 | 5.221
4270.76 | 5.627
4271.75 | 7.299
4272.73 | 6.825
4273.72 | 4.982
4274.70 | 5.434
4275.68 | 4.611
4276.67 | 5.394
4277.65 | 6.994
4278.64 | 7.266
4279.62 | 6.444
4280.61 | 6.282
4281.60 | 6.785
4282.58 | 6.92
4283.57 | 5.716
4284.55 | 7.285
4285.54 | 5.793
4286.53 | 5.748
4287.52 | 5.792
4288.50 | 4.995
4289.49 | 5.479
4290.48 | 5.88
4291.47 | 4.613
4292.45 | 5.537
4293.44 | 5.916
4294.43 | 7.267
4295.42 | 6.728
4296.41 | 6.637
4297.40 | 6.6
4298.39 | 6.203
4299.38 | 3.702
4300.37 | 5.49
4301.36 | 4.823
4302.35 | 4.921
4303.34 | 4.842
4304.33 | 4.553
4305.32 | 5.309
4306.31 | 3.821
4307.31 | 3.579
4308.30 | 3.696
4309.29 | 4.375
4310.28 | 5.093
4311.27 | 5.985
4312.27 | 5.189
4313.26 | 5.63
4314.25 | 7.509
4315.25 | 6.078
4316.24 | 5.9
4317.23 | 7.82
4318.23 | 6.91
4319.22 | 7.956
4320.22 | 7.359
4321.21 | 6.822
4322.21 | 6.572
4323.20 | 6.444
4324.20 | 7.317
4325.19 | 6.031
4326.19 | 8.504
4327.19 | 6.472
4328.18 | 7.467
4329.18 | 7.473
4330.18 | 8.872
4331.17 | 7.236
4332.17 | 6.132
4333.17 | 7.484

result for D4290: 2.2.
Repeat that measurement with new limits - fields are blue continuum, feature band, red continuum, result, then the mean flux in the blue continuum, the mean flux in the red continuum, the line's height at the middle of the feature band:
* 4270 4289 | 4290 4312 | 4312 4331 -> 4.3 angstrom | 6.1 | 6.99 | 6.56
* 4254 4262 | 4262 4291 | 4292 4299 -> 1.3 angstrom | 6.53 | 6.37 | 6.45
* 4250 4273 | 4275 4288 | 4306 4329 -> 0.3 angstrom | 6.44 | 6.23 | 6.36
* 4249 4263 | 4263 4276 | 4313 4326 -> 1.0 angstrom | 6.5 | 6.86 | 6.57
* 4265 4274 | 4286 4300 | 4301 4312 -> -1.5 angstrom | 6.3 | 4.64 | 5.25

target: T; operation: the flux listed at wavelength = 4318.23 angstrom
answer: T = 6.91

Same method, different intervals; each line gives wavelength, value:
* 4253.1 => 5.998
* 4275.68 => 4.611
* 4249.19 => 6.637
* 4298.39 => 6.203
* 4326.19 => 8.504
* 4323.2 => 6.444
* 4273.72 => 4.982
